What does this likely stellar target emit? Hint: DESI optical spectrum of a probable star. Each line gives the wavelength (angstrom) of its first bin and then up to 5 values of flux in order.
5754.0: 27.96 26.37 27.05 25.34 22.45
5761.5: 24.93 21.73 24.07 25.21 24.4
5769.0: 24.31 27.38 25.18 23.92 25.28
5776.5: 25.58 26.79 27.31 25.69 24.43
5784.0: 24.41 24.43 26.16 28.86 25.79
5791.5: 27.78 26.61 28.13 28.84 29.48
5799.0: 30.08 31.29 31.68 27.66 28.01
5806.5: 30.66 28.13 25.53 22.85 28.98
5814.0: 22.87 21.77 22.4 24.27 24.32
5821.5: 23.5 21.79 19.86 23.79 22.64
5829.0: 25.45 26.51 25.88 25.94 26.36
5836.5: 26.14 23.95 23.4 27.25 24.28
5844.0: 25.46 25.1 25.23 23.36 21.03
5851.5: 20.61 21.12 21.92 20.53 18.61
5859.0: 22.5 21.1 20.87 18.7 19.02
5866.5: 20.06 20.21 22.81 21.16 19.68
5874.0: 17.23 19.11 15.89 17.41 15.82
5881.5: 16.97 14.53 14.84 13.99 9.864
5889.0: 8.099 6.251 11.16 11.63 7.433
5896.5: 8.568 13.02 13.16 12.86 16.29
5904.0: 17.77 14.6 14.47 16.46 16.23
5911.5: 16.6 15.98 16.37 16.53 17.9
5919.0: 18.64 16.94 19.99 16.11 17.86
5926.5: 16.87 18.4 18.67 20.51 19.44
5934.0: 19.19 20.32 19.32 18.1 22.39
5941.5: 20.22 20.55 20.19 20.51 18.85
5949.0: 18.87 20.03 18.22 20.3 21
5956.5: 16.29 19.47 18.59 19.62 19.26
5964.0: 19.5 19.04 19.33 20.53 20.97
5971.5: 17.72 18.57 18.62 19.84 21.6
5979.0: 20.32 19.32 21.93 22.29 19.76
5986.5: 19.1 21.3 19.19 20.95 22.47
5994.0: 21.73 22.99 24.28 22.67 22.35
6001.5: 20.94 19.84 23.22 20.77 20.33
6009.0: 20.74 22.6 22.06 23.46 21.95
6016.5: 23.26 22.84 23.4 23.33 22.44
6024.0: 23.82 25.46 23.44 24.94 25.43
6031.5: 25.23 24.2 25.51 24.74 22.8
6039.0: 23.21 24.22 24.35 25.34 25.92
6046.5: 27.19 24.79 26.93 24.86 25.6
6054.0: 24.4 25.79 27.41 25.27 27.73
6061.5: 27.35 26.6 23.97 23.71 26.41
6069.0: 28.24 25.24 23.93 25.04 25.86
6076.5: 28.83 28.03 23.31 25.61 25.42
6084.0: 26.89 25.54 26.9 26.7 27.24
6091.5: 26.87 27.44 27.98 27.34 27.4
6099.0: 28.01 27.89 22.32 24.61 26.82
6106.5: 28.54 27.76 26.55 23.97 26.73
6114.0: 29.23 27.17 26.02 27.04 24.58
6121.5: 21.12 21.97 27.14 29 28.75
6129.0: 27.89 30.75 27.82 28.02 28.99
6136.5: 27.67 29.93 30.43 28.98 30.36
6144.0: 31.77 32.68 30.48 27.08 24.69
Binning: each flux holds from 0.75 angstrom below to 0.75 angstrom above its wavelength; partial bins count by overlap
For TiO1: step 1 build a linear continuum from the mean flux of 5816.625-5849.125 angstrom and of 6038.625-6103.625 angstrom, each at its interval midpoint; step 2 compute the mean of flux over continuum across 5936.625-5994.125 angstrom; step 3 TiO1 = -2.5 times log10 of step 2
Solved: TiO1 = 0.26 mag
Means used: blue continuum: 24.4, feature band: 19.9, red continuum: 26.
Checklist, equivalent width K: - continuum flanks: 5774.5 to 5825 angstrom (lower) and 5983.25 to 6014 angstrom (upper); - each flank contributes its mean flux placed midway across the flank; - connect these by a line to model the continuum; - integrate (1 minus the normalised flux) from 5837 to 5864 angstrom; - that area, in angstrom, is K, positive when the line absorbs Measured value 2.7 angstrom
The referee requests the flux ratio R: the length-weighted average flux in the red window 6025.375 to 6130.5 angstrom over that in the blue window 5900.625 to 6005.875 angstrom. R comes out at 1.35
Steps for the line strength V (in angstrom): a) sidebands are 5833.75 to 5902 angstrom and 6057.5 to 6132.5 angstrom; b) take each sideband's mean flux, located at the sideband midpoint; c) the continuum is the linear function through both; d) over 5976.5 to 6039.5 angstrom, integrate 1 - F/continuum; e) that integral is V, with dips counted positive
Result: 2.65 angstrom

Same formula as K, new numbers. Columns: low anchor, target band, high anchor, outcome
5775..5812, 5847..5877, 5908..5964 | 3.5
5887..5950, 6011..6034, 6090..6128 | -1.9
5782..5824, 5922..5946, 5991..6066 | 5.5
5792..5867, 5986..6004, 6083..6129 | 2.9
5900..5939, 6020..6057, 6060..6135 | -2.1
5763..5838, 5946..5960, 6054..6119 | 3.7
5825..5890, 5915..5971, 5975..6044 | 6.7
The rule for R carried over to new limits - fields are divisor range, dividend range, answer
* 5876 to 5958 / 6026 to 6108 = 1.57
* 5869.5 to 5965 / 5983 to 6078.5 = 1.42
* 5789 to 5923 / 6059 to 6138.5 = 1.28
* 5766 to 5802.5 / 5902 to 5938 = 0.66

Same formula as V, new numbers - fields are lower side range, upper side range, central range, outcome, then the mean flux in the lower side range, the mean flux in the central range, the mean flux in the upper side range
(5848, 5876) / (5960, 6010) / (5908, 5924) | 2.7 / 20.5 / 17.1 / 20.6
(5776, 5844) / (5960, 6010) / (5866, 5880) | 2.9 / 25.9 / 19.1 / 20.6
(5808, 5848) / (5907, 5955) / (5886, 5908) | 9.2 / 24.5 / 11.9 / 18.6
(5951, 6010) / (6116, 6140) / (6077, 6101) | -1.3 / 20.4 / 26.8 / 27.3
